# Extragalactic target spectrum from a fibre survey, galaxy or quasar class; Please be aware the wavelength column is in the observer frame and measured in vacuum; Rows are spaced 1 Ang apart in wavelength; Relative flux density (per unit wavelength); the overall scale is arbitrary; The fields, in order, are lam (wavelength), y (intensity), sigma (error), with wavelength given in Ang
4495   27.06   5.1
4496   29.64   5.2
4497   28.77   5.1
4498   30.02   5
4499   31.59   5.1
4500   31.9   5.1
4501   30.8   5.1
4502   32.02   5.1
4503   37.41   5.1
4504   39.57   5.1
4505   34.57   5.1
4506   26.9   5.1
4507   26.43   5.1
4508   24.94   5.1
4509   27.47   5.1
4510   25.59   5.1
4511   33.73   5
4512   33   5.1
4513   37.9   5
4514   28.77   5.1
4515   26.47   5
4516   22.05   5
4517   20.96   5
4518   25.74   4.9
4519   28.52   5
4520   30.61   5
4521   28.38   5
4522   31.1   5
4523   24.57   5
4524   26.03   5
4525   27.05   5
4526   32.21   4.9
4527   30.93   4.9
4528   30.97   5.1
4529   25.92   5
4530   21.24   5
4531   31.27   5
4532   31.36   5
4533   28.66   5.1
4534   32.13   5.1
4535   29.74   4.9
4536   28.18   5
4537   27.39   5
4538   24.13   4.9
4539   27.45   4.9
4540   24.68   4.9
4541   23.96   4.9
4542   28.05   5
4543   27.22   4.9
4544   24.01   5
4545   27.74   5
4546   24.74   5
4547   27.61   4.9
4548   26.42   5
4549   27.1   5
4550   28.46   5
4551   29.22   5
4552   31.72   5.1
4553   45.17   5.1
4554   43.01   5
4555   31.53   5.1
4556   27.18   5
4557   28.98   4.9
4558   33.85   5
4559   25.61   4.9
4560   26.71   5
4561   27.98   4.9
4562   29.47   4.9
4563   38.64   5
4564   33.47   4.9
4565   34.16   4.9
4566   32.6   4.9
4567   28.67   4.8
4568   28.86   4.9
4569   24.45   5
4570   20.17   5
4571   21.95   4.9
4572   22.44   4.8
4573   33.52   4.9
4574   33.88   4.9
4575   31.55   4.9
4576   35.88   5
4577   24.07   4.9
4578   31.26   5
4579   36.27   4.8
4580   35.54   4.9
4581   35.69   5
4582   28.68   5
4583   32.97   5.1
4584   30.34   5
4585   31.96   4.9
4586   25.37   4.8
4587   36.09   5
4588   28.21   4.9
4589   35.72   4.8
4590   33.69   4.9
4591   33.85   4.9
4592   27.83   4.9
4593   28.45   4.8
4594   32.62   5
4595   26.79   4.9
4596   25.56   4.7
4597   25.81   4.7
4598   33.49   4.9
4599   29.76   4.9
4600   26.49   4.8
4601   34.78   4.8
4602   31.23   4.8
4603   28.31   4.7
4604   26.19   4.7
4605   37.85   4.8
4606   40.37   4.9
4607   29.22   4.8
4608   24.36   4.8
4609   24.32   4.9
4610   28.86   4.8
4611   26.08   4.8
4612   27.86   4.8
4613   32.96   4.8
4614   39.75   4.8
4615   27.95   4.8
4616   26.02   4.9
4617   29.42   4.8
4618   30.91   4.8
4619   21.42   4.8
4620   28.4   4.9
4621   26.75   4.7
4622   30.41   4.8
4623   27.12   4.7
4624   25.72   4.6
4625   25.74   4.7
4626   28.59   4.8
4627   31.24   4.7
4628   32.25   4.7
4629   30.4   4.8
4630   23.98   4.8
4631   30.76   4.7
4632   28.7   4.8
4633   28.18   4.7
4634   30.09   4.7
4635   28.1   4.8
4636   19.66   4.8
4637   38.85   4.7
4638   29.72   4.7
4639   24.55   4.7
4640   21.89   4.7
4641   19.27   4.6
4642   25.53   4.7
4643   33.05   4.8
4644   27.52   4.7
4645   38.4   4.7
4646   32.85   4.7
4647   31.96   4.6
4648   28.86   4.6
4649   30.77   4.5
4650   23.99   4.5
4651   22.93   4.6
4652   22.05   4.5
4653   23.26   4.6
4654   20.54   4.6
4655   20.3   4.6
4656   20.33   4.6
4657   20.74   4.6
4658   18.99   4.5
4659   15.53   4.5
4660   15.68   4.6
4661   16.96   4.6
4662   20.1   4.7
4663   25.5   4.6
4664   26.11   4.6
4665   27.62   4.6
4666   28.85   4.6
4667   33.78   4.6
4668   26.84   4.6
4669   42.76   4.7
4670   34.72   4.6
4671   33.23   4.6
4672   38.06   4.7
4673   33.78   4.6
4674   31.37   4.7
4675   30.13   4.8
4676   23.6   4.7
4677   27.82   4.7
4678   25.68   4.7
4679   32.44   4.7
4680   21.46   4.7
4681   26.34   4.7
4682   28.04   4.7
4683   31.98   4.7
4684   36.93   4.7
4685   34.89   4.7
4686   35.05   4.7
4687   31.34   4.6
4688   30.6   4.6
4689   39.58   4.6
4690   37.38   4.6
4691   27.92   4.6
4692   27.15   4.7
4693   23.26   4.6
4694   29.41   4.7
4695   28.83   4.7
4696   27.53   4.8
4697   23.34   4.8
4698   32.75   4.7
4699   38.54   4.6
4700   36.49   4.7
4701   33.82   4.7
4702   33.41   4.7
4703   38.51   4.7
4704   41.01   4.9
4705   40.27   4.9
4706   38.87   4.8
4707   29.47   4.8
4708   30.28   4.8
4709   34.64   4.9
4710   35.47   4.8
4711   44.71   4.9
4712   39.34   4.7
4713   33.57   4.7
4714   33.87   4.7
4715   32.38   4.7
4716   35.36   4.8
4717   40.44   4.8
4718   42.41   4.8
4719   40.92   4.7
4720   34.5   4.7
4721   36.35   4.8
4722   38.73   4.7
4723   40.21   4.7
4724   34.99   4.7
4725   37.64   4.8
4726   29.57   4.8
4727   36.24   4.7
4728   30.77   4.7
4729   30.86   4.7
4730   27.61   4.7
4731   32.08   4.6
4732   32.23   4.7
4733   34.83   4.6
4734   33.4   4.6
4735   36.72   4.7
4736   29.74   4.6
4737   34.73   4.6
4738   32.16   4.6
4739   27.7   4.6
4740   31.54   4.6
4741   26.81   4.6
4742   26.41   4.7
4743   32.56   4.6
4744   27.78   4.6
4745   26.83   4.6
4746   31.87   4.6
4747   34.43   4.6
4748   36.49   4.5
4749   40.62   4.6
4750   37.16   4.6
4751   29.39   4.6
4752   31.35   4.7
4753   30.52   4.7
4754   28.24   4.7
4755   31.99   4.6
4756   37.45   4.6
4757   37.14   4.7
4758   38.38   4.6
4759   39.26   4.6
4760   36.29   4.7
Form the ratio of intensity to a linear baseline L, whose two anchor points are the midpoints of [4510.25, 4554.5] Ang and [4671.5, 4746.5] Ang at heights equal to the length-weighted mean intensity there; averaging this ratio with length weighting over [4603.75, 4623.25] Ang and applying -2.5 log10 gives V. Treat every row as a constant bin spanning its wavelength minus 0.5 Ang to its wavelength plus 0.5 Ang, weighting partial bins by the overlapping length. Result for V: 0.05 mag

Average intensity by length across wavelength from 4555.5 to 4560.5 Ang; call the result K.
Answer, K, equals 28.5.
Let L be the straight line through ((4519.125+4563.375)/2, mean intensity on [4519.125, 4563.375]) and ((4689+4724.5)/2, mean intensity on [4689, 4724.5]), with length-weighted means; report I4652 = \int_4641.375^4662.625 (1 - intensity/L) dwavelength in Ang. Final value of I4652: 5.5 Ang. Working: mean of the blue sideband 29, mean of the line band 24.3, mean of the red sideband 34.8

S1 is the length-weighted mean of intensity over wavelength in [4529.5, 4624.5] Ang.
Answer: 29.6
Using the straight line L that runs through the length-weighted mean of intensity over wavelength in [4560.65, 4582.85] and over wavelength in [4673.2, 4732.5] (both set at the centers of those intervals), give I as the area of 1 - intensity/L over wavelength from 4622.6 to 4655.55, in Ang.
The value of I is 4.6 Ang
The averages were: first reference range 30.5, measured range 27.5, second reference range 33.2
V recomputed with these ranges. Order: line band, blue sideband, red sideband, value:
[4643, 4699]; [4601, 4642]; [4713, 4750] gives 0.10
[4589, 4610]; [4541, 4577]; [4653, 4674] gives -0.07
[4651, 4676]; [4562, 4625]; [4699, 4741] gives 0.25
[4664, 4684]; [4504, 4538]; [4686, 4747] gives 0.07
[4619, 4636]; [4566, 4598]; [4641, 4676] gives 0.01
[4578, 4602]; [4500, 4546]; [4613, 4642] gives -0.10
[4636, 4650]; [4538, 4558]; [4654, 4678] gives -0.07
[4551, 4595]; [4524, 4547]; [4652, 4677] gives -0.14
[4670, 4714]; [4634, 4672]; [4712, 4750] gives -0.08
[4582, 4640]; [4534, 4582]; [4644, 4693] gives -0.02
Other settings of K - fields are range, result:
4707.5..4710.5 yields 33.5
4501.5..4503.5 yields 34.7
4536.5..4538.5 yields 25.8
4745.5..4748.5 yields 34.3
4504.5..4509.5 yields 28.1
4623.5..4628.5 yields 28.7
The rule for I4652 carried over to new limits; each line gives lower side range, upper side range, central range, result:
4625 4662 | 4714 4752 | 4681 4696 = -0.8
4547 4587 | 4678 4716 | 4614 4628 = 1.5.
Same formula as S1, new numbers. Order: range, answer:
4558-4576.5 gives 29.6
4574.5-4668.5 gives 28.3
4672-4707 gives 31.8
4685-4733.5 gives 34.3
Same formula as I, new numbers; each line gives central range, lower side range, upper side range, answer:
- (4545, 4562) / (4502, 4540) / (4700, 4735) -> -0.13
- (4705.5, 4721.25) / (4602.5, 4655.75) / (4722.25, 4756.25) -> -2.49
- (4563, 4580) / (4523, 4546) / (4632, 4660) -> -1.91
